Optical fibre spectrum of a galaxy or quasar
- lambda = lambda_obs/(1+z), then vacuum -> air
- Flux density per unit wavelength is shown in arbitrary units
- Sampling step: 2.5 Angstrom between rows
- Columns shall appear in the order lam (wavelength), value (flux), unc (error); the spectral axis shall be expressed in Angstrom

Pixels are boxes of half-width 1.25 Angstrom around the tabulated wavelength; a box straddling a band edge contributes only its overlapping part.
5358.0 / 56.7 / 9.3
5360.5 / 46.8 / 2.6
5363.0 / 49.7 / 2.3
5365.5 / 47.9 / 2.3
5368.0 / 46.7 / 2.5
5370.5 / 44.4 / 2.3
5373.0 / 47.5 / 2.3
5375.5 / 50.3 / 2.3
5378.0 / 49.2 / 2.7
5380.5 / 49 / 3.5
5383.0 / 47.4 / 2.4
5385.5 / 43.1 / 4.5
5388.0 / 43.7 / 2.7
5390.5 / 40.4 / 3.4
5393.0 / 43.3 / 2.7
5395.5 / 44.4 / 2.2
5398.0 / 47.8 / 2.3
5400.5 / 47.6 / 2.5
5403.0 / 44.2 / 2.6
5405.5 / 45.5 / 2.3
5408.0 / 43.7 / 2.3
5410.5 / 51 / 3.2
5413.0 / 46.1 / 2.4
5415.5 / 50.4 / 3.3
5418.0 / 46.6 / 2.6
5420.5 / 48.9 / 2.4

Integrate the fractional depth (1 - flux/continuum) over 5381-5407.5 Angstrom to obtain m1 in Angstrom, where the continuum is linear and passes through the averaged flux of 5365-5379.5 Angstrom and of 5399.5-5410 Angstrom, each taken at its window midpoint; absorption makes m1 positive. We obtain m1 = 0.8 Angstrom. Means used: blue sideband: 47.7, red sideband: 45.6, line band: 44.8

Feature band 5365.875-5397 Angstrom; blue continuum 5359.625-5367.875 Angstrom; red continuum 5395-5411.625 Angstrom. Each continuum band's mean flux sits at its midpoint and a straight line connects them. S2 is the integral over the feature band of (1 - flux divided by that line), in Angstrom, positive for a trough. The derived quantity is 0.93 Angstrom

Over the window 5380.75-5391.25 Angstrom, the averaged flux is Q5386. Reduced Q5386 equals 44.3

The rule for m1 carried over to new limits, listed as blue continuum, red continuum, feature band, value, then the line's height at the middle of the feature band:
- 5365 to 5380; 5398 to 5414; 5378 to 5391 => 0.5 Angstrom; 47.3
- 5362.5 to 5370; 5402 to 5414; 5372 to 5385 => -0.3 Angstrom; 47.2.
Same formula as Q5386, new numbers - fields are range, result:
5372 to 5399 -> 46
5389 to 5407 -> 44.7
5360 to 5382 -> 48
